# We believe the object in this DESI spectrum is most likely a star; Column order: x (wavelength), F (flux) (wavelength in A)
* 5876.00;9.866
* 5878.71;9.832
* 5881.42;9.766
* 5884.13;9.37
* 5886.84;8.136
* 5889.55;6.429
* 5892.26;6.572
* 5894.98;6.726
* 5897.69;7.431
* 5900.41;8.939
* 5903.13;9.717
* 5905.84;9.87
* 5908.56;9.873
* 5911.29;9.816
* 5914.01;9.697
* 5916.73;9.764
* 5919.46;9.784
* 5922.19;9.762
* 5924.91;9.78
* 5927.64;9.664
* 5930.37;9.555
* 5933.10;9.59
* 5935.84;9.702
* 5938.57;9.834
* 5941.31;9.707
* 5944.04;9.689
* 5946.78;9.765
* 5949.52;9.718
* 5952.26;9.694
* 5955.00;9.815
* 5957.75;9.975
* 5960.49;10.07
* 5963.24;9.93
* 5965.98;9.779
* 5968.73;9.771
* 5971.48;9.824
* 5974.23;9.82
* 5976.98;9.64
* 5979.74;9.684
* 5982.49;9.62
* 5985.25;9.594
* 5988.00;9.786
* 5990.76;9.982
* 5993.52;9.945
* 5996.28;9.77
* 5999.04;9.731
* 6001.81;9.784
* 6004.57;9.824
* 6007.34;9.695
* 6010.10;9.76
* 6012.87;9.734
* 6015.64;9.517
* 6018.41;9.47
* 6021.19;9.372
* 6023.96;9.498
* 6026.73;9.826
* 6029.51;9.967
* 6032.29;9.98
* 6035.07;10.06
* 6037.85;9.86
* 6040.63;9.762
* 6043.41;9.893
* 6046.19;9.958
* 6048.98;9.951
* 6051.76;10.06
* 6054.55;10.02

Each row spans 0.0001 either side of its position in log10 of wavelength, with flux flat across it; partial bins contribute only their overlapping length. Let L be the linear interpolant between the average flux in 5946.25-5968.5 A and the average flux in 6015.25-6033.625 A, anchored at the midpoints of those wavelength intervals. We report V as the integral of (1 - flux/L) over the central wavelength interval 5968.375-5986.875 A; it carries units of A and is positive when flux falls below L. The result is 0.16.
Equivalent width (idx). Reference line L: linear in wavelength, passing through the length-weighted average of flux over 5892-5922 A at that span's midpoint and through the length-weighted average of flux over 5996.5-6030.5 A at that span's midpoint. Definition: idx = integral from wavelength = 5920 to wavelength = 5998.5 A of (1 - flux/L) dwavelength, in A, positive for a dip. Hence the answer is -3.5 A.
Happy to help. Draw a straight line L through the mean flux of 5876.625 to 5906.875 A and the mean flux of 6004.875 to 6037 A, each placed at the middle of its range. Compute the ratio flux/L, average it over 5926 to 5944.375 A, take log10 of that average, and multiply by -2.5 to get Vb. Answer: -0.09 mag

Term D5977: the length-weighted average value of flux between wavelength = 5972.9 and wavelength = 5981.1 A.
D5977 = 9.71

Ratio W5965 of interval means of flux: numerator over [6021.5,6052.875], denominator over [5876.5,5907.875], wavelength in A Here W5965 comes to 1.2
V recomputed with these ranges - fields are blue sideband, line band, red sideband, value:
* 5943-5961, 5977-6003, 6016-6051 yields 0.1 A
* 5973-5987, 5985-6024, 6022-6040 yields 0.2 A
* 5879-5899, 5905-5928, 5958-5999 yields -3.6 A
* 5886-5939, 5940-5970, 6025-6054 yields -1.5 A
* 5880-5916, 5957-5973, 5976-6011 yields -0.8 A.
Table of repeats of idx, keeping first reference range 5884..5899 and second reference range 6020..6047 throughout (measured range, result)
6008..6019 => -0.20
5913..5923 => -2.57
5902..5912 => -2.98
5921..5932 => -2.47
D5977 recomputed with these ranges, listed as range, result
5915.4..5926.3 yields 9.77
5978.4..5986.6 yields 9.63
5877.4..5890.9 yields 8.7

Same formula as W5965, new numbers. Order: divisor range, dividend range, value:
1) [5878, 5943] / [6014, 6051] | 1.07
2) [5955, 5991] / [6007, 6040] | 0.99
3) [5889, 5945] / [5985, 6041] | 1.06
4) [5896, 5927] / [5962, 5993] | 1.03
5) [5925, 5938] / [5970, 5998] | 1.01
